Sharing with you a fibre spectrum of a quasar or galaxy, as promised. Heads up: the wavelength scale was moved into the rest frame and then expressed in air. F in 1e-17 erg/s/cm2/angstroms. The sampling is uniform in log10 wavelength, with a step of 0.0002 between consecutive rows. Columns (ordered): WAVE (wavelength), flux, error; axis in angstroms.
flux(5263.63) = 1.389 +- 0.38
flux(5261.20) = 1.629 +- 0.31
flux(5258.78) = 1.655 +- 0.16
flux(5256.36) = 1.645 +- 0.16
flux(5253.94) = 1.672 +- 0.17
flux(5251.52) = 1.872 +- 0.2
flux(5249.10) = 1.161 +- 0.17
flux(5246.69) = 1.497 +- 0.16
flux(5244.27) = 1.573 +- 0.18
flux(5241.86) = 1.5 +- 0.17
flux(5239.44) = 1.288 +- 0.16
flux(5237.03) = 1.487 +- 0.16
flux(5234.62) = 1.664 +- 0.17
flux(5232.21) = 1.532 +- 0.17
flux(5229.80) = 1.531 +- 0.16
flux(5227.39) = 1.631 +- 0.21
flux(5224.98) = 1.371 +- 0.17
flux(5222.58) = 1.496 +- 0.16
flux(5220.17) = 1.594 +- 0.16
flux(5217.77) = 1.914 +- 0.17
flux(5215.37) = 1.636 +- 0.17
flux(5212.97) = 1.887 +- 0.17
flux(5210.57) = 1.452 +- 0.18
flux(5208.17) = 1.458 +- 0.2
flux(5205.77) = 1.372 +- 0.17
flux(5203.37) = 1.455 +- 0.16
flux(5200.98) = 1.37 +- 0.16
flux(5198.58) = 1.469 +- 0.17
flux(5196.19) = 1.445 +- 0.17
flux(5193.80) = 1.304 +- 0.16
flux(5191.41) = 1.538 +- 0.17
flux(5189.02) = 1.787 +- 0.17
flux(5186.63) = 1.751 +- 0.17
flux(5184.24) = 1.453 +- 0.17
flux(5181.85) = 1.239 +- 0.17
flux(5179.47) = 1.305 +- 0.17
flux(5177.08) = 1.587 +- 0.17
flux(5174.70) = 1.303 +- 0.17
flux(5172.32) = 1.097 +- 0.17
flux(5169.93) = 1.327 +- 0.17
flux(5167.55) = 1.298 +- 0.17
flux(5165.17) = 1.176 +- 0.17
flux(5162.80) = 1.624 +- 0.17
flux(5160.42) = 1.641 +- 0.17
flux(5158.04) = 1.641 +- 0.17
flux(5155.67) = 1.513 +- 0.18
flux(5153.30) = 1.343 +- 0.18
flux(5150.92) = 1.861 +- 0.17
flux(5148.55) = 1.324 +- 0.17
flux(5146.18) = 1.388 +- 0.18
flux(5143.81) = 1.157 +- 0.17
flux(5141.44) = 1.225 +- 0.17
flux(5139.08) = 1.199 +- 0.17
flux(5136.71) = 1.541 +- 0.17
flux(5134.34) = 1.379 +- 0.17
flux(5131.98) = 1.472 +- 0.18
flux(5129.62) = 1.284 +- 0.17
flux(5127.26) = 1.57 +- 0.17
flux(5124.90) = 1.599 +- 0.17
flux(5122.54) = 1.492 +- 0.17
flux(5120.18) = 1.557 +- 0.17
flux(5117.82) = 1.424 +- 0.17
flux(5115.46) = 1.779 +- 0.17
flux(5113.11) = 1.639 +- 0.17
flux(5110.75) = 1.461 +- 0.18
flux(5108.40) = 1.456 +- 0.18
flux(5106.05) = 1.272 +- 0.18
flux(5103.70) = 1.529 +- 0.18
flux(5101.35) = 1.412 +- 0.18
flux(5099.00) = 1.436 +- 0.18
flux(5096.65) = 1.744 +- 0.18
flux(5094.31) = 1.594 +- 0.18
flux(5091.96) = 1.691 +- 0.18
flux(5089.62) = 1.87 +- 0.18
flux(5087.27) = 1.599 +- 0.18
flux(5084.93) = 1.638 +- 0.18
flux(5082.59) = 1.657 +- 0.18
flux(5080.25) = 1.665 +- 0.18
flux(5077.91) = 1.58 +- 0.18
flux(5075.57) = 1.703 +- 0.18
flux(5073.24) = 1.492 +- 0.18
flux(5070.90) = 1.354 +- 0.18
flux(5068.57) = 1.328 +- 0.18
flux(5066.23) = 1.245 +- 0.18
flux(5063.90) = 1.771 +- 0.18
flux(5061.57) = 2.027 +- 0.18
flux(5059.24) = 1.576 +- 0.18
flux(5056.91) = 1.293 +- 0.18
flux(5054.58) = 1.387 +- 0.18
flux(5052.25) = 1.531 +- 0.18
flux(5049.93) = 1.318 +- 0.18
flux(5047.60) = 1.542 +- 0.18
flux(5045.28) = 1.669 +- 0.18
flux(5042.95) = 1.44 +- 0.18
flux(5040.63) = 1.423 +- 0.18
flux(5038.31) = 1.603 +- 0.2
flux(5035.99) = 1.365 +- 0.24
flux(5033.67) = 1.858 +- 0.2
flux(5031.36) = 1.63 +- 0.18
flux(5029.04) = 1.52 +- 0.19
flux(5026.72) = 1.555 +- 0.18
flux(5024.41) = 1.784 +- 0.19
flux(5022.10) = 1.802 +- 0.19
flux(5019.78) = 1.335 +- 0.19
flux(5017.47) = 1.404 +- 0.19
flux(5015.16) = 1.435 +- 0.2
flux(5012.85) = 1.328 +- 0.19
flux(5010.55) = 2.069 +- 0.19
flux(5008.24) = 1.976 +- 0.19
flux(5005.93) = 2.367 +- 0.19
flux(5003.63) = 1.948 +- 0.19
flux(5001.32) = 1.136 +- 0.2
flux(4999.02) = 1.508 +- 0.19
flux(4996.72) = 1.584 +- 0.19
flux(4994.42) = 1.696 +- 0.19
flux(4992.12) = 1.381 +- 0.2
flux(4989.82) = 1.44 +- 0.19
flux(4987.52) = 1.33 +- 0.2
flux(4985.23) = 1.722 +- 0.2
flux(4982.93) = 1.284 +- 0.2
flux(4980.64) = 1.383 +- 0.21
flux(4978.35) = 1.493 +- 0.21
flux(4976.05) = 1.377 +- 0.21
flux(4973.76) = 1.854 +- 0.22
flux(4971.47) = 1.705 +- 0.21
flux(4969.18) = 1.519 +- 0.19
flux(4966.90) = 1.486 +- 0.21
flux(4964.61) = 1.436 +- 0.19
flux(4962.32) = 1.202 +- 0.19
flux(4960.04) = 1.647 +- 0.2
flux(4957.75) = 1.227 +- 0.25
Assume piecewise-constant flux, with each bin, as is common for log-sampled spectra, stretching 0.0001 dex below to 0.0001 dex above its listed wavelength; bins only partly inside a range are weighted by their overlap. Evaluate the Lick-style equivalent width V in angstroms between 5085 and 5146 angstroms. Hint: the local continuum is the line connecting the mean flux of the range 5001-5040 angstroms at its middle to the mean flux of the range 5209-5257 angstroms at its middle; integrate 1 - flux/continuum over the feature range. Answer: 4.7 angstroms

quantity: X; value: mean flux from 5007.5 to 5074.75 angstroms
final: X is 1.55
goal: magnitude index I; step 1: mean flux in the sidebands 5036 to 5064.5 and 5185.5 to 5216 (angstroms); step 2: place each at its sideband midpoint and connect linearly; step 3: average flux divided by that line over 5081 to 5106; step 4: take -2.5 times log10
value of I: -0.05 mag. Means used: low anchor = 1.54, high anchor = 1.53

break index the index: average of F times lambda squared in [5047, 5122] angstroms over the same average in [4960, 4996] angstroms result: 1.08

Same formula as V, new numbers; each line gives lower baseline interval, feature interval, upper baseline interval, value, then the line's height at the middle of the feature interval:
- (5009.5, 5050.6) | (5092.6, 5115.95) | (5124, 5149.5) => -1.6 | 1.43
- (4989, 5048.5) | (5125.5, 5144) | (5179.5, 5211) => 1.7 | 1.51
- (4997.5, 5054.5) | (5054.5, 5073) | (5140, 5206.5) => 0.6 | 1.56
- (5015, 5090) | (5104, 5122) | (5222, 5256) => 0.4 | 1.55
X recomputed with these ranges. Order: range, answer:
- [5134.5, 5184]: 1.39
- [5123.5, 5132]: 1.48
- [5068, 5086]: 1.56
